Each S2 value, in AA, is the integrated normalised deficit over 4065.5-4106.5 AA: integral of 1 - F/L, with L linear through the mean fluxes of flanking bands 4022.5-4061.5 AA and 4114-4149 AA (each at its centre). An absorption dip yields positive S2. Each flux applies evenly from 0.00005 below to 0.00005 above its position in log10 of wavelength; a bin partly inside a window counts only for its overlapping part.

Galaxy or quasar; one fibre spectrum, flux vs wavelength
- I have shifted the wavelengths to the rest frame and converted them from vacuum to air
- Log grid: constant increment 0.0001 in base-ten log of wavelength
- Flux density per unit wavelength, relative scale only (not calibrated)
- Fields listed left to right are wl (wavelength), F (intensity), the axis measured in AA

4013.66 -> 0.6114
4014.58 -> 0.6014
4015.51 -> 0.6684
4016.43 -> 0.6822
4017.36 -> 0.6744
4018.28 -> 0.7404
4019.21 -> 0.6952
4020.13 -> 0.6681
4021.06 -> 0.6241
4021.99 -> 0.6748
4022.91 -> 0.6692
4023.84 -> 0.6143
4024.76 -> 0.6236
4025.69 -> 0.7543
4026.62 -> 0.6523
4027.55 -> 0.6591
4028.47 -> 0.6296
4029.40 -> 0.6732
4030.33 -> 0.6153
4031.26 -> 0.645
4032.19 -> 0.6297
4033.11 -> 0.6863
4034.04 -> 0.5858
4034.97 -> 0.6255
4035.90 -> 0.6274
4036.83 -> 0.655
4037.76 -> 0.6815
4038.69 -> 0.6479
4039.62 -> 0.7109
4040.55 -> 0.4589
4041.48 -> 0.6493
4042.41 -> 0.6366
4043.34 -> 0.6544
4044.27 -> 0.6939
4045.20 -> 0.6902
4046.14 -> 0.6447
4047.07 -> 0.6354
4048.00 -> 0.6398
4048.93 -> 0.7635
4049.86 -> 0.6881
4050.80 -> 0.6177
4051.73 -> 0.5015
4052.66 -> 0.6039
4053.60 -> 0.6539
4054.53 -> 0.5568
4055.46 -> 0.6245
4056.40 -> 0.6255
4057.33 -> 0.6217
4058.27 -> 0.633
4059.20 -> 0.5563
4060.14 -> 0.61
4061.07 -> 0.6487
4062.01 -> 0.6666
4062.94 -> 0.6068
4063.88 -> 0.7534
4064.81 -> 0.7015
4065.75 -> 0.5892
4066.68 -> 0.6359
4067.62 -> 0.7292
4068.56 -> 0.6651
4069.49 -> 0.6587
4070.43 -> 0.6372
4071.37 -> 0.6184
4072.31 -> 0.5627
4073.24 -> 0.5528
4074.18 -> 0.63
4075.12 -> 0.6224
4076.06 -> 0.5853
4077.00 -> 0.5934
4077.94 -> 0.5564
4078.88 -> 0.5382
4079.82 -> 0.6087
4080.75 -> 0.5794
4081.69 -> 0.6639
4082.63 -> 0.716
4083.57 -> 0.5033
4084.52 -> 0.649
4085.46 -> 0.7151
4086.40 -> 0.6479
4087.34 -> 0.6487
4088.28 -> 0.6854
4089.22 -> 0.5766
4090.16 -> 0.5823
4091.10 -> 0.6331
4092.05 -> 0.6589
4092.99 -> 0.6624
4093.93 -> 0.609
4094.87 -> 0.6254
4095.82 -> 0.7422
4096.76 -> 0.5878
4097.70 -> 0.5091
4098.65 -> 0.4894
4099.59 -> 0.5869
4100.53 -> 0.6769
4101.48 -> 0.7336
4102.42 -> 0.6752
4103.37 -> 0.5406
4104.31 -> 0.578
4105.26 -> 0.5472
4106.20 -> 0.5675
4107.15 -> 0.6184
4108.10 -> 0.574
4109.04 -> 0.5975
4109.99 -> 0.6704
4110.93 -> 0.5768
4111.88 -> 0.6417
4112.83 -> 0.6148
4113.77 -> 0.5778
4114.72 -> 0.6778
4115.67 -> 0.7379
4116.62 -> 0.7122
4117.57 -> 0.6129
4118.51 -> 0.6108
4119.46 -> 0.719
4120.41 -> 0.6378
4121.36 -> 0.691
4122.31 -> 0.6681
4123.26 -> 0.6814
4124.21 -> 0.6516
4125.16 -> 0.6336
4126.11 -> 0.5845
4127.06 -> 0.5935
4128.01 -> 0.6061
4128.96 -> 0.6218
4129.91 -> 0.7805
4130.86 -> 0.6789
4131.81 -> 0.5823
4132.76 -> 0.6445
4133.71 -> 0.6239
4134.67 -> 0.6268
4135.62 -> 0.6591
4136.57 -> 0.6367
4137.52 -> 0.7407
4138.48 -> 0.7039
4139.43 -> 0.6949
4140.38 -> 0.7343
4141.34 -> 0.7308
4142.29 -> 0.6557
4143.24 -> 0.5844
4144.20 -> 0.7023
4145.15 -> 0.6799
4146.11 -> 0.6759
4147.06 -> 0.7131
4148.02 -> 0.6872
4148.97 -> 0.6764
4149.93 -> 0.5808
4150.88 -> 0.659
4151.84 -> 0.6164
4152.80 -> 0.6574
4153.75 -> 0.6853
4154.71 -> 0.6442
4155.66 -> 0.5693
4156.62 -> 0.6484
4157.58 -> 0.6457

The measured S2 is 2.10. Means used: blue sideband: 0.638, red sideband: 0.665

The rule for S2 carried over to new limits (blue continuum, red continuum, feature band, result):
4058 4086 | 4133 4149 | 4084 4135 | 1.7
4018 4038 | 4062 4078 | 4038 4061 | 0.4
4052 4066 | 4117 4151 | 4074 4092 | 0.6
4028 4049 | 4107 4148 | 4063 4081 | 0.7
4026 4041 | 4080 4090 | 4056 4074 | 0.0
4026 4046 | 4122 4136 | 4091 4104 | 0.4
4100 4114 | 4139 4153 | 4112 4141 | -0.8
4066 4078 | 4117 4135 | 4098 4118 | 0.6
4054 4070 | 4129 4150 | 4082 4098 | 0.4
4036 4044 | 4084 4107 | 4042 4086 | 0.0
